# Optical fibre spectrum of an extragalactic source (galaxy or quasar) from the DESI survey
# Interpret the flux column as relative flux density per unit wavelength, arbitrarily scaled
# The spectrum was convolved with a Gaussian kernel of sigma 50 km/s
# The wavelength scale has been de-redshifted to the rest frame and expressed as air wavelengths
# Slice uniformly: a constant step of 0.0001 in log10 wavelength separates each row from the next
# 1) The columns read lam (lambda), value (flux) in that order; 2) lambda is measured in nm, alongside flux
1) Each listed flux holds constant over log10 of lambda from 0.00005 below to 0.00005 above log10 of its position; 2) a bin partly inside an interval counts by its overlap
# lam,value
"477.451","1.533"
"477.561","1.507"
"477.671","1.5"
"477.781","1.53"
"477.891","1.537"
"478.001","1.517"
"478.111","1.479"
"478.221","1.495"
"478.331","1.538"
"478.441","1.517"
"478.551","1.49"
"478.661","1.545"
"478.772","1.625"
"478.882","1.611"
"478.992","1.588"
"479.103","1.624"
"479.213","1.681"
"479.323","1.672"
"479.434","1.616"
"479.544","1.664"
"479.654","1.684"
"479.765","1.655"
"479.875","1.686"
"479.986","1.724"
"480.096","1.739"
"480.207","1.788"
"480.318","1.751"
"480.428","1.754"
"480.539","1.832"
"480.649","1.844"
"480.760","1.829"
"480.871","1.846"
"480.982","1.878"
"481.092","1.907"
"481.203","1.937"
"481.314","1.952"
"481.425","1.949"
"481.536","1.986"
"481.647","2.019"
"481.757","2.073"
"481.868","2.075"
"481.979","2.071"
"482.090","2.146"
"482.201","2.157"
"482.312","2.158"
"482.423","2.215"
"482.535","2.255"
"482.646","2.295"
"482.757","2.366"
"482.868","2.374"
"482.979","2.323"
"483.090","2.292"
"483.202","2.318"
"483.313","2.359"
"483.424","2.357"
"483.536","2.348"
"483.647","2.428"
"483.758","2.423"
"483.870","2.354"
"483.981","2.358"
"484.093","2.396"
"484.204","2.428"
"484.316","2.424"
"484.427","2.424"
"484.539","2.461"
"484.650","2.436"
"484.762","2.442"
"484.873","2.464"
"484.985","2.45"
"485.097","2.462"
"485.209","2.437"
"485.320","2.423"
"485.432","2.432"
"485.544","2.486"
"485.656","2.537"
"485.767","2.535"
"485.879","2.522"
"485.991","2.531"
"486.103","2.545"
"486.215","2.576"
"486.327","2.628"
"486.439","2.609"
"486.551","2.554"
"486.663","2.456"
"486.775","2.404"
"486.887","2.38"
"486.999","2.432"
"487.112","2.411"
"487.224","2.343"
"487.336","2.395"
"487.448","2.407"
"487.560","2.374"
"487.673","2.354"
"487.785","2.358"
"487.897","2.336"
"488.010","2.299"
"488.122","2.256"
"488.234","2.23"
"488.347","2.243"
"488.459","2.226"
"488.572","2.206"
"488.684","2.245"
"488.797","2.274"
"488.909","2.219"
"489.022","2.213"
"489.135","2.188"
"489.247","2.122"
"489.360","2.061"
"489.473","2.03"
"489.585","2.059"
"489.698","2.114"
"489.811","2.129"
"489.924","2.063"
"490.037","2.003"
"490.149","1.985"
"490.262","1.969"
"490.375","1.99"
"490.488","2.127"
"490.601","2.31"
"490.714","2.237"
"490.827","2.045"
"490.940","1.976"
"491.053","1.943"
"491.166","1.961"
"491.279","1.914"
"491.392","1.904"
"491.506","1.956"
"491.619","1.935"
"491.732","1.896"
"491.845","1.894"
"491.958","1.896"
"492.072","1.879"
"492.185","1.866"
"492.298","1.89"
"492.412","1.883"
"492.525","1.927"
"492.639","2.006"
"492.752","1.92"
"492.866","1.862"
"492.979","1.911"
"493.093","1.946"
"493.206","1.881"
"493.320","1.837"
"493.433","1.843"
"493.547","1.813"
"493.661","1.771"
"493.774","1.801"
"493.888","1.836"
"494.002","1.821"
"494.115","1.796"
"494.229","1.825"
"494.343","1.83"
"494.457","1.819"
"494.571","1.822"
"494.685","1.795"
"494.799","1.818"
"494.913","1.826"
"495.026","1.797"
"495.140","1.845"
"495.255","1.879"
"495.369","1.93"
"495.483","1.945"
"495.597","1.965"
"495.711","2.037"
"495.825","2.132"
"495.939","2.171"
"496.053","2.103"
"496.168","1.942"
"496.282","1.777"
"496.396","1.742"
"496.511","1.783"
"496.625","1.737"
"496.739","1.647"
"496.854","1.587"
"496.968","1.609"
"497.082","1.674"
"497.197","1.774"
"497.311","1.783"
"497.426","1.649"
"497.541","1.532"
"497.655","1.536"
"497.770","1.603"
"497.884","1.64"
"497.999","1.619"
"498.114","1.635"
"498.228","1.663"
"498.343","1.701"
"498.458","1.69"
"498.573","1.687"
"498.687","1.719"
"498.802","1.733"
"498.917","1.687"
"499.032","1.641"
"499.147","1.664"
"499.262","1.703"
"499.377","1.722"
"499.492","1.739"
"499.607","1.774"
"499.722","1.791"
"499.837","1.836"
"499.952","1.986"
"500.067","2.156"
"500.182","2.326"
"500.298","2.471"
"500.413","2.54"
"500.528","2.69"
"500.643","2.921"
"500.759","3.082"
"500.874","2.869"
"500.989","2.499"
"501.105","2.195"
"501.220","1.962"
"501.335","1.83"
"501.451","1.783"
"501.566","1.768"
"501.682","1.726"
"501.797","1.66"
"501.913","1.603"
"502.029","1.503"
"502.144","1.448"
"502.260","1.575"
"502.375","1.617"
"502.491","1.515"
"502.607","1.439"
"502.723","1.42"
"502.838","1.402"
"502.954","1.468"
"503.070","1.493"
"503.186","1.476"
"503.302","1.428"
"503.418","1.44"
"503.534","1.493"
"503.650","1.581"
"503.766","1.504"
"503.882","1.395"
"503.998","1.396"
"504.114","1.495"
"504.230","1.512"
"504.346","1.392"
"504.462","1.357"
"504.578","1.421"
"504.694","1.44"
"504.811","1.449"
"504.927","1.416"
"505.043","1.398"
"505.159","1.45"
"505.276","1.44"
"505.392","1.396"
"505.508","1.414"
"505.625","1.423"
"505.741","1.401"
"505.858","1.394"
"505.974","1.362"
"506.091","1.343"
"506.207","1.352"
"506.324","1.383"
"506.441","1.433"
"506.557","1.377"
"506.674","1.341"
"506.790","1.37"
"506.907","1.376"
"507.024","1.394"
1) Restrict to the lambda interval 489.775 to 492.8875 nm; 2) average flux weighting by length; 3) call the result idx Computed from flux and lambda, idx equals 1.98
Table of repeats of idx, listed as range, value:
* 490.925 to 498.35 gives 1.83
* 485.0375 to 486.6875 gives 2.52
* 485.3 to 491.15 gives 2.28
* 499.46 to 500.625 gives 2.17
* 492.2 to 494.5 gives 1.86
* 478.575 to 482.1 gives 1.8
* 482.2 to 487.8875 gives 2.41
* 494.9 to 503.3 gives 1.83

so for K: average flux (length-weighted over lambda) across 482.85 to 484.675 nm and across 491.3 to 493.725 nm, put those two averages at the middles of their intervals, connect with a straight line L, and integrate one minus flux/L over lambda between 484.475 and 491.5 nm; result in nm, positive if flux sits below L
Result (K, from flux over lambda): -0.44 nm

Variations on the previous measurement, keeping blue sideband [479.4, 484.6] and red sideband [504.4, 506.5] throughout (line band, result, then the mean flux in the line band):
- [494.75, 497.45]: -0.266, 1.84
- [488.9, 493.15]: -0.416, 2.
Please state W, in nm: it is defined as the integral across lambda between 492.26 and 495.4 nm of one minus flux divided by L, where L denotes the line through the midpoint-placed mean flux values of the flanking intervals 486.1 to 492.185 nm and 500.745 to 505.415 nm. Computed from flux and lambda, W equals 0.22 nm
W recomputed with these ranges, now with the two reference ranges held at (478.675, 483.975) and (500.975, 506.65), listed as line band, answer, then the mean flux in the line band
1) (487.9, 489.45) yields -0.32 nm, 2.21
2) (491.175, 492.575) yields -0.11 nm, 1.91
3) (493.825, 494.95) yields -0.07 nm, 1.82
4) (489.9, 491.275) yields -0.20 nm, 2.05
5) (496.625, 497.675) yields 0.00 nm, 1.65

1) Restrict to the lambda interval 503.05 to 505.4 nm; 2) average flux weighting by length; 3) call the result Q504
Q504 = 1.45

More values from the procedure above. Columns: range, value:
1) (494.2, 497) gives 1.86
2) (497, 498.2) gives 1.64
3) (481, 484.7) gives 2.24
